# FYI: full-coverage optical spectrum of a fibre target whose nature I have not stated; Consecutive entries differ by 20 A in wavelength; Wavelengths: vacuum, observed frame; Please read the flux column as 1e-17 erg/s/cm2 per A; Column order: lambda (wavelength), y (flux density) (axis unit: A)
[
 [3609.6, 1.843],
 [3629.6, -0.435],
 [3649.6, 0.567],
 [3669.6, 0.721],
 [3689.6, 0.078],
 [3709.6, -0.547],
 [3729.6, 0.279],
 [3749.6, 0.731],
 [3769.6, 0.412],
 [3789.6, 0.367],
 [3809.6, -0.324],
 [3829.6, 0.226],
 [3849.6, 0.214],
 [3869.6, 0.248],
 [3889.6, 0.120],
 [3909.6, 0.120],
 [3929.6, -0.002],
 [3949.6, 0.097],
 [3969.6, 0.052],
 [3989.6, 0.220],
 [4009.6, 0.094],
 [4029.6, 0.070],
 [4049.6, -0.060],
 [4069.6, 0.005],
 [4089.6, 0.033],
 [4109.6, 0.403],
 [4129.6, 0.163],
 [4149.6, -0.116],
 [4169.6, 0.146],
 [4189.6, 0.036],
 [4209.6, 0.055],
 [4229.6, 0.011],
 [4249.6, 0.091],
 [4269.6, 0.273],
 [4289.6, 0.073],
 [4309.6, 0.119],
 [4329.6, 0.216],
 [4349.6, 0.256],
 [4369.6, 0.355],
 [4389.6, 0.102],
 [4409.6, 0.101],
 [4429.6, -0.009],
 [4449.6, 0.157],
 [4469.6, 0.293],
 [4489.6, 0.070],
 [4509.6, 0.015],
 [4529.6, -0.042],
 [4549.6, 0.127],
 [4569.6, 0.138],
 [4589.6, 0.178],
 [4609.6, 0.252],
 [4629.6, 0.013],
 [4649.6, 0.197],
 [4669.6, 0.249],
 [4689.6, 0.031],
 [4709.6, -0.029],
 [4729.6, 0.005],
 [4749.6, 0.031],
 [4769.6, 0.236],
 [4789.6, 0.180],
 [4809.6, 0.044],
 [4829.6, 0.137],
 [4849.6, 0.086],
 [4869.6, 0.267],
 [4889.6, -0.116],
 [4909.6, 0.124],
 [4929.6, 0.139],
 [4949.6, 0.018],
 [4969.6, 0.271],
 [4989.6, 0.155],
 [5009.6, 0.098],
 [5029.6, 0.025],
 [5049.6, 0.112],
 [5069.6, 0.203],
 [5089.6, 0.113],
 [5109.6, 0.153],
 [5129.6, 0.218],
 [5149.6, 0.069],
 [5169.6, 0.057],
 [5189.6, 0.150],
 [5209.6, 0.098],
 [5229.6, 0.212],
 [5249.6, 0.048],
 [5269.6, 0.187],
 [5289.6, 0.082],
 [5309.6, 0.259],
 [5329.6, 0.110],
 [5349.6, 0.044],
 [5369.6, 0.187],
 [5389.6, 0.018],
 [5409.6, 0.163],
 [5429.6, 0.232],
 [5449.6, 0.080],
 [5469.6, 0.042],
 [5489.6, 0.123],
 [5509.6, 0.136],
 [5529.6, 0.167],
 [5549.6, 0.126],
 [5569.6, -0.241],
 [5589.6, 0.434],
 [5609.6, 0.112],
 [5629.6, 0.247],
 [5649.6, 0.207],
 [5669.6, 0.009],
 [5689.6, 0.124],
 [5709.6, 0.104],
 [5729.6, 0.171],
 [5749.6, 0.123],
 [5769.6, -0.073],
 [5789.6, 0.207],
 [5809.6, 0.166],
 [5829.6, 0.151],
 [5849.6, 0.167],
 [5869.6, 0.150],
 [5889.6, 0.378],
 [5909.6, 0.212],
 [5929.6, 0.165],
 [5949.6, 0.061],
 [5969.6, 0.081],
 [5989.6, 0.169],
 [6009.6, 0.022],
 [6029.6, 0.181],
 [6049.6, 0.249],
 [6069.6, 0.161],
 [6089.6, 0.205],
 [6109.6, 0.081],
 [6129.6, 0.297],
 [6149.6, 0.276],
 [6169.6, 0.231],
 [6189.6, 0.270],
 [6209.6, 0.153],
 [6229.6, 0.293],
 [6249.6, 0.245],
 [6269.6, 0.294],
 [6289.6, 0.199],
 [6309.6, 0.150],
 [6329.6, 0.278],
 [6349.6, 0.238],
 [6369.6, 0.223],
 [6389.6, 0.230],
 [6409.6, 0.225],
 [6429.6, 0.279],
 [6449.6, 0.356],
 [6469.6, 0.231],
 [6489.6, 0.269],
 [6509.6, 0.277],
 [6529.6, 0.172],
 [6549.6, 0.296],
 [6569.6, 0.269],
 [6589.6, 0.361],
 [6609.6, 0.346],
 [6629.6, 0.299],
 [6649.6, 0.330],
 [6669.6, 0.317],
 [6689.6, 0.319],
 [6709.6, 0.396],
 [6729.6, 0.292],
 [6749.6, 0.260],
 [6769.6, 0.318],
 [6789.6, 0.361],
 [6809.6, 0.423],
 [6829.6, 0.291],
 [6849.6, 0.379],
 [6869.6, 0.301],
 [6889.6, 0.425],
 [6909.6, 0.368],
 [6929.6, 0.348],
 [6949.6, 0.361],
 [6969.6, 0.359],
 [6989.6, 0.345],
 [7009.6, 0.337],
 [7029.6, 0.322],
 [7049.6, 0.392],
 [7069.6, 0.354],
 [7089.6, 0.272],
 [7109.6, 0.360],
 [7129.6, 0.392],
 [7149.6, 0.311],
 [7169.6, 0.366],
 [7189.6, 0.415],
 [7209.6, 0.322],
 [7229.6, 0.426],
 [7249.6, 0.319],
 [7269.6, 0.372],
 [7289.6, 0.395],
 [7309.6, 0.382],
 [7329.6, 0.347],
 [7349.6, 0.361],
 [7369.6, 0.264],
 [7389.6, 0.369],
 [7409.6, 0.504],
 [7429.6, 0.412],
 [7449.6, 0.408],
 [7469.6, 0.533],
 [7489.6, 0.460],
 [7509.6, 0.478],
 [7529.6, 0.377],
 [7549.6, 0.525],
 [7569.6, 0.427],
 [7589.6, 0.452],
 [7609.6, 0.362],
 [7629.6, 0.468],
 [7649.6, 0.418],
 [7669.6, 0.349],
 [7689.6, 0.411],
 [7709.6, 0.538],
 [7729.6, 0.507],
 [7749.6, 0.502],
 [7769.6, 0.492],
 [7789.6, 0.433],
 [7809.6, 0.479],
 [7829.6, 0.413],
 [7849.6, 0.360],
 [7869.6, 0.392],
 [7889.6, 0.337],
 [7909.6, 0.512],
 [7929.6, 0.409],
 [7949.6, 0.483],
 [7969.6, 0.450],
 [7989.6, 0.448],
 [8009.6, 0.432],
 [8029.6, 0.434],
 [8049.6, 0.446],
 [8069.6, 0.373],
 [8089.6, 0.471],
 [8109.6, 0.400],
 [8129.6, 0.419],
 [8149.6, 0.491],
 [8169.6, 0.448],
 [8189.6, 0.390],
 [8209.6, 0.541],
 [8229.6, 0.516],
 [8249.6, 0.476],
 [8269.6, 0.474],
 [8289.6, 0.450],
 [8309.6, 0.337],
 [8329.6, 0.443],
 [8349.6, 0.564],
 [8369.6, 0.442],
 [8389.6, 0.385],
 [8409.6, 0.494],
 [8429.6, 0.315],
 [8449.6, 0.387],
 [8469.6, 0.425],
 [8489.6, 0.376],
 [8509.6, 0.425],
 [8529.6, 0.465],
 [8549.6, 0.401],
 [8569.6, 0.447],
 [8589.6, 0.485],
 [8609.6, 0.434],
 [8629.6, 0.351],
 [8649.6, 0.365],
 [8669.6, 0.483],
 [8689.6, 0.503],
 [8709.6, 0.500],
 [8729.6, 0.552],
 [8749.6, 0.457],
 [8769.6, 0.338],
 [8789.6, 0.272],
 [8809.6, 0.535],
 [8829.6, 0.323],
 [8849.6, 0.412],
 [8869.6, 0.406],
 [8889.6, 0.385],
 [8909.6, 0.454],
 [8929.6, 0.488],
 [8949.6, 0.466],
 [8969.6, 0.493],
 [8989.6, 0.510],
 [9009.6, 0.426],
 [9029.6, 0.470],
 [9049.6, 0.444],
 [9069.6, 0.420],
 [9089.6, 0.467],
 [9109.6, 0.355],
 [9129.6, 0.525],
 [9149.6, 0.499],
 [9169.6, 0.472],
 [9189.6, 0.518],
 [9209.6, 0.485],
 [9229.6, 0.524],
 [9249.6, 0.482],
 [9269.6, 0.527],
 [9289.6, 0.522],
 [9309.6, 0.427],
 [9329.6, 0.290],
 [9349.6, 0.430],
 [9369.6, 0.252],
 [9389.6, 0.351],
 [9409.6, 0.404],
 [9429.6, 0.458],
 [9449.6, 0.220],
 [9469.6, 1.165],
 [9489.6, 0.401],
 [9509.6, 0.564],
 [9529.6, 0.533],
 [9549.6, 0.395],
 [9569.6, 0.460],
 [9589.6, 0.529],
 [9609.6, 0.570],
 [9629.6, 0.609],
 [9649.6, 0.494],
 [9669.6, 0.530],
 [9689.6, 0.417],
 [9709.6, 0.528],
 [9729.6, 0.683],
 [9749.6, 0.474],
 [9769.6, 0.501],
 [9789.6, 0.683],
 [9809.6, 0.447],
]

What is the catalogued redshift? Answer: 0.65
